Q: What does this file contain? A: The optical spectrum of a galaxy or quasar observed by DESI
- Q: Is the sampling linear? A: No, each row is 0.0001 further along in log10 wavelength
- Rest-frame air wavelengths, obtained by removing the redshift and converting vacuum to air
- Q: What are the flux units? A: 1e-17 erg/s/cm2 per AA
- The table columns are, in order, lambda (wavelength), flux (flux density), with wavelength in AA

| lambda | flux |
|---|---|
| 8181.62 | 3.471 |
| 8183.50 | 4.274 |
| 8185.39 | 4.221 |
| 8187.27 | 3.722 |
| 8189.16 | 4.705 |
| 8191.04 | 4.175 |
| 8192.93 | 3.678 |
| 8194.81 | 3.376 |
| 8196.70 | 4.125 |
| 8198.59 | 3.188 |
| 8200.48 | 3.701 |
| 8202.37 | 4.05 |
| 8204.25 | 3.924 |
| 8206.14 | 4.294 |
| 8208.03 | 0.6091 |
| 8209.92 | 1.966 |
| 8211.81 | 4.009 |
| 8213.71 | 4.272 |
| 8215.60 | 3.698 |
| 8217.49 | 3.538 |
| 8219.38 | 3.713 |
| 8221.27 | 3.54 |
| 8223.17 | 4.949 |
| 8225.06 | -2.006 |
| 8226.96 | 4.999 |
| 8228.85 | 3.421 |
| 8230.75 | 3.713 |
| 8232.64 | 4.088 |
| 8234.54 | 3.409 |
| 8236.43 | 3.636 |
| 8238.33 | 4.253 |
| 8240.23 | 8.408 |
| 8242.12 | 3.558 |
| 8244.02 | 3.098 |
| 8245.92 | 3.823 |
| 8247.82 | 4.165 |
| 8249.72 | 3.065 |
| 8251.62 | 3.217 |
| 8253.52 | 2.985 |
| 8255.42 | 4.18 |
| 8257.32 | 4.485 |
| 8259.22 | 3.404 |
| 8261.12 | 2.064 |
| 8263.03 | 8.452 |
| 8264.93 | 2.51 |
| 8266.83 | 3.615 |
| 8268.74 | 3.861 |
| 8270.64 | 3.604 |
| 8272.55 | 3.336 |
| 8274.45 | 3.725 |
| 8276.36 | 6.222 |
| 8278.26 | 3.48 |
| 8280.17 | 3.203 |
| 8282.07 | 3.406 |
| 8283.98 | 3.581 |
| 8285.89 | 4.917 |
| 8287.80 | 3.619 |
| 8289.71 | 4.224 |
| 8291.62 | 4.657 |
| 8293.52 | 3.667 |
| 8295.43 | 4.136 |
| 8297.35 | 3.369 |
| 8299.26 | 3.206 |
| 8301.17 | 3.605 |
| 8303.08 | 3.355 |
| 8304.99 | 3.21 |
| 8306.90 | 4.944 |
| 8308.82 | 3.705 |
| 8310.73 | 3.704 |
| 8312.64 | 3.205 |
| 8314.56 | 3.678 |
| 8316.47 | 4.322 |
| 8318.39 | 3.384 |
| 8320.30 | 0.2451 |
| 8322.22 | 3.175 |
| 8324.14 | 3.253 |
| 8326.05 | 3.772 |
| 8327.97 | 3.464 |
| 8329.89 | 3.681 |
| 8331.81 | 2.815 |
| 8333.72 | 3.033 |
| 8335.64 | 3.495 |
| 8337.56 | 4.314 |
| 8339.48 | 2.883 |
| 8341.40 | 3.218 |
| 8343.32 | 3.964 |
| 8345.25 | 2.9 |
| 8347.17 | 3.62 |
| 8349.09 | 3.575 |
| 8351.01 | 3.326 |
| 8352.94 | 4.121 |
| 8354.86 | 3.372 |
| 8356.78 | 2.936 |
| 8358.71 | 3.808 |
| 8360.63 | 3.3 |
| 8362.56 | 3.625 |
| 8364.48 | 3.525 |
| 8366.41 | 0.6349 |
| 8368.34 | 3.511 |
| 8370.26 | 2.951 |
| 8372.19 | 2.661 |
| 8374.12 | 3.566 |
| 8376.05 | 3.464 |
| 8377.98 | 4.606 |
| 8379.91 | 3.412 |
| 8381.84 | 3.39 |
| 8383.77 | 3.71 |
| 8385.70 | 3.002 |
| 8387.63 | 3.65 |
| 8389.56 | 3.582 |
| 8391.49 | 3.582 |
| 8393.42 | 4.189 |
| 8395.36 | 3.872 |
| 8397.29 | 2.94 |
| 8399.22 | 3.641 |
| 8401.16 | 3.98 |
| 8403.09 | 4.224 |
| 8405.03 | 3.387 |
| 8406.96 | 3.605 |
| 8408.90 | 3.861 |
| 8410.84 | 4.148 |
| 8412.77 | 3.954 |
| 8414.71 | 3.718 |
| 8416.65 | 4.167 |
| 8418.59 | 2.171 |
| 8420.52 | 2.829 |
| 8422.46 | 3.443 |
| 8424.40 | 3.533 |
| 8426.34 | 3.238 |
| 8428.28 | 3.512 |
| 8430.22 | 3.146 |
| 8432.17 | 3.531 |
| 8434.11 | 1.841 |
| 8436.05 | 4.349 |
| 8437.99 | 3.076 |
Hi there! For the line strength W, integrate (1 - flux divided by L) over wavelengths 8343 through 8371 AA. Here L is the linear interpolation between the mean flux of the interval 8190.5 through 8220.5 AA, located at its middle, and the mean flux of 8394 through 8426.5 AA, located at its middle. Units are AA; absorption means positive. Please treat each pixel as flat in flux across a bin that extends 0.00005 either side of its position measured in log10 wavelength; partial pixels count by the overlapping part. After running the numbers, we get 2.37 AA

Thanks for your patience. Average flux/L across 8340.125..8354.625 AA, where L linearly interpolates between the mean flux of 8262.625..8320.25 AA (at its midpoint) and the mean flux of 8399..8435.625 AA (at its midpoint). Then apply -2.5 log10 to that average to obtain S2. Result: 0.05 mag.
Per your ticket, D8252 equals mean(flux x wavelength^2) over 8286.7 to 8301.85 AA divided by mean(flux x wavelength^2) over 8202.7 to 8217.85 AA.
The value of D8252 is 1.18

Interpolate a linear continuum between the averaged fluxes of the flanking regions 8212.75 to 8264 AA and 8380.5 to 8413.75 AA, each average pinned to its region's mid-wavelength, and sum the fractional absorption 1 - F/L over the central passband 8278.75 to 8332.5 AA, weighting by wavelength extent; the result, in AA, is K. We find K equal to 3.25 AA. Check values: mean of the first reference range 3.86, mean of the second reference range 3.69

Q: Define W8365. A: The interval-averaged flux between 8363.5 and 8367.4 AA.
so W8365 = 2.1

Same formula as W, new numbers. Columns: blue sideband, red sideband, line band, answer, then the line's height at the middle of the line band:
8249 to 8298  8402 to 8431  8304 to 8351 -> 4.5 AA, 3.76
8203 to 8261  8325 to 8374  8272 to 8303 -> -3.9 AA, 3.46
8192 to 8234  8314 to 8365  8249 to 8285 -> -4.6 AA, 3.38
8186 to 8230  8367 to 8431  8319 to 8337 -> 2.4 AA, 3.5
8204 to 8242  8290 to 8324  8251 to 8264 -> -2.0 AA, 3.57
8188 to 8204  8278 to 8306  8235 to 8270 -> -2.3 AA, 3.78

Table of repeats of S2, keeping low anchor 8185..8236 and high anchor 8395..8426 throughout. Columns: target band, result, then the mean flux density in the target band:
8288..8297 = -0.151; 4.07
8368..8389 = 0.037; 3.45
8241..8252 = -0.017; 3.58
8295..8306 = 0.027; 3.46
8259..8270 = -0.138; 4.01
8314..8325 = 0.189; 2.98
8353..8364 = 0.027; 3.47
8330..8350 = 0.051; 3.39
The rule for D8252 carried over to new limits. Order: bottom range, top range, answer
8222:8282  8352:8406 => 0.93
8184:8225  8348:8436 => 1.01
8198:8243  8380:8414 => 1.06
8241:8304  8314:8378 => 0.87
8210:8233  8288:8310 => 1.14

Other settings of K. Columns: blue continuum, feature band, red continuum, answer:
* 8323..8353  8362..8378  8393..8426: 2.0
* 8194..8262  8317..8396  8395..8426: 5.4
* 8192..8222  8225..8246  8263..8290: -1.4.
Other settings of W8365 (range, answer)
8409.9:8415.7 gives 3.94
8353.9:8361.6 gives 3.35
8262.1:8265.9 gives 5.46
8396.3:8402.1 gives 3.52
